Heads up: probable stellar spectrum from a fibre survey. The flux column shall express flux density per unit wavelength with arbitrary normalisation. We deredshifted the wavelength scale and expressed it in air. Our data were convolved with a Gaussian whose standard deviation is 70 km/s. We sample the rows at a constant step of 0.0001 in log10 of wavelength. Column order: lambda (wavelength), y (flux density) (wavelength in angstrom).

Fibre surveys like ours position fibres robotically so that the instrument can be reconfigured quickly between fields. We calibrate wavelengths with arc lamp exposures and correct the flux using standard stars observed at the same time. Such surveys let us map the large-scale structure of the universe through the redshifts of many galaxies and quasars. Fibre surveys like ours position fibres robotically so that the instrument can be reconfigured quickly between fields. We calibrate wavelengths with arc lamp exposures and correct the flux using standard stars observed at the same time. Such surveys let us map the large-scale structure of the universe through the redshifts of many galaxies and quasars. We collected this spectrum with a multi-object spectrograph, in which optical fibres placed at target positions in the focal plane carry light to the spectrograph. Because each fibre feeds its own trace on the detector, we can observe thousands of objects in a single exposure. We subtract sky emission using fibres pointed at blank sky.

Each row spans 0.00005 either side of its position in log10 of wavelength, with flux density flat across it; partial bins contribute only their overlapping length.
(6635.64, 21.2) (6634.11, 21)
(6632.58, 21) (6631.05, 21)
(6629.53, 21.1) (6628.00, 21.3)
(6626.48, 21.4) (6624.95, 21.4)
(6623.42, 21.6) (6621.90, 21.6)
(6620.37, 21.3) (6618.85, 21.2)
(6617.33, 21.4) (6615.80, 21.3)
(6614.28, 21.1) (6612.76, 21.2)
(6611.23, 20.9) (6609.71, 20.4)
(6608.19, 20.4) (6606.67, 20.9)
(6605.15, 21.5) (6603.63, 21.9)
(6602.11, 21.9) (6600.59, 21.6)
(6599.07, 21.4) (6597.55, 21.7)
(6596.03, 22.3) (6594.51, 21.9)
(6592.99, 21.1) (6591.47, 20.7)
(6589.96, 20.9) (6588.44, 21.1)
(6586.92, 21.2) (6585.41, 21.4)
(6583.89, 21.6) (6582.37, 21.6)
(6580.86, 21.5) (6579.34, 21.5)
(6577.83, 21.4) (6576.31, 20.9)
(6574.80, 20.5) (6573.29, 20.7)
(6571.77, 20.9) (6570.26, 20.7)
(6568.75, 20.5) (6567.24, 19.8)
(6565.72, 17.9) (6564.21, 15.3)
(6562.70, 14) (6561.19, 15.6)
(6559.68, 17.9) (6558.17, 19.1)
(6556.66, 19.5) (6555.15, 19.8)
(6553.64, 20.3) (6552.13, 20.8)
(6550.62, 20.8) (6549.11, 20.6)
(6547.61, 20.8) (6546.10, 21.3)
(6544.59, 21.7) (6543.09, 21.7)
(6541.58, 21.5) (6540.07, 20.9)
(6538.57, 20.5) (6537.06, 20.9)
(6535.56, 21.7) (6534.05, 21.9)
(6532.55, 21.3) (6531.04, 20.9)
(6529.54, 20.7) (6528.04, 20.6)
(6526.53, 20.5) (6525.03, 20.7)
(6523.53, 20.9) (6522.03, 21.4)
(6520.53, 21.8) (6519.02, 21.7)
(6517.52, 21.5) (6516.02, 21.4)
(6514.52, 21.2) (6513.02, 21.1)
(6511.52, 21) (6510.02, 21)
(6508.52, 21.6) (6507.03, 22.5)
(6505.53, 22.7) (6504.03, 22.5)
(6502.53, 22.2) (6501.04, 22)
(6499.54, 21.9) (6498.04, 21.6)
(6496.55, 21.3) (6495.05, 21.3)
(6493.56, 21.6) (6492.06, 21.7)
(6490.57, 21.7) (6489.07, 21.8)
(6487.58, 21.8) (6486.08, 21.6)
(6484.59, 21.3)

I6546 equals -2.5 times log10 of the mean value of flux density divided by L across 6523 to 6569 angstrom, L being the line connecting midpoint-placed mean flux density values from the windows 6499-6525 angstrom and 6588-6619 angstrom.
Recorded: 0.08 mag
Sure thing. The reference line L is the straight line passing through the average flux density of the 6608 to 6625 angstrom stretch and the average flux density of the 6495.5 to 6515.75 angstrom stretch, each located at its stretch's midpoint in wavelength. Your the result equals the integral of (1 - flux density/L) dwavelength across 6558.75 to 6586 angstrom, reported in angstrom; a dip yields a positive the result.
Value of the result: 2.2 angstrom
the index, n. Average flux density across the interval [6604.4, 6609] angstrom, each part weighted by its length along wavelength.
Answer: 20.9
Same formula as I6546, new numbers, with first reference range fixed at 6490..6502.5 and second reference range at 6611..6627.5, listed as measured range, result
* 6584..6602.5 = 0.00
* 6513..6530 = 0.02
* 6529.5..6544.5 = 0.02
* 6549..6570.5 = 0.15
